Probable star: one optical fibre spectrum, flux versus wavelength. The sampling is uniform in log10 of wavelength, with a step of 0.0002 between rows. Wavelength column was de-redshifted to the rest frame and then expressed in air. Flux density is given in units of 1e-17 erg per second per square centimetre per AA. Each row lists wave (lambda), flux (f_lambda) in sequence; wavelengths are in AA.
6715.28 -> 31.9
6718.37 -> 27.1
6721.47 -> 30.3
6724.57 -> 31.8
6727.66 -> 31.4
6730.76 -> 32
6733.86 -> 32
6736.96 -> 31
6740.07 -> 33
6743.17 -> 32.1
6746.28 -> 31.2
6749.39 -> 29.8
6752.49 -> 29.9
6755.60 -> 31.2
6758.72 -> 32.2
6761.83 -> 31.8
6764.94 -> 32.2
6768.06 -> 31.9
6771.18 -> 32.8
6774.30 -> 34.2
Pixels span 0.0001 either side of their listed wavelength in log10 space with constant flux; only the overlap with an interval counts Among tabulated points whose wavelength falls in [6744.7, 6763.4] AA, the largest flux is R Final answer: 32.2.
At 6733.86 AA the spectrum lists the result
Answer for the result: 32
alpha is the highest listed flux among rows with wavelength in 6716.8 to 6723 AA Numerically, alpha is 30.3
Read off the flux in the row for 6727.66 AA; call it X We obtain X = 31.4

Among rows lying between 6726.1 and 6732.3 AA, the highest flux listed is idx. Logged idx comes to 32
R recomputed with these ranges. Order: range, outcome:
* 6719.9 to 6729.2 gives 31.8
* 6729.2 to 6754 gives 33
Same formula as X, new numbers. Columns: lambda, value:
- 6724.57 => 31.8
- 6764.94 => 32.2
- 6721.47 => 30.3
